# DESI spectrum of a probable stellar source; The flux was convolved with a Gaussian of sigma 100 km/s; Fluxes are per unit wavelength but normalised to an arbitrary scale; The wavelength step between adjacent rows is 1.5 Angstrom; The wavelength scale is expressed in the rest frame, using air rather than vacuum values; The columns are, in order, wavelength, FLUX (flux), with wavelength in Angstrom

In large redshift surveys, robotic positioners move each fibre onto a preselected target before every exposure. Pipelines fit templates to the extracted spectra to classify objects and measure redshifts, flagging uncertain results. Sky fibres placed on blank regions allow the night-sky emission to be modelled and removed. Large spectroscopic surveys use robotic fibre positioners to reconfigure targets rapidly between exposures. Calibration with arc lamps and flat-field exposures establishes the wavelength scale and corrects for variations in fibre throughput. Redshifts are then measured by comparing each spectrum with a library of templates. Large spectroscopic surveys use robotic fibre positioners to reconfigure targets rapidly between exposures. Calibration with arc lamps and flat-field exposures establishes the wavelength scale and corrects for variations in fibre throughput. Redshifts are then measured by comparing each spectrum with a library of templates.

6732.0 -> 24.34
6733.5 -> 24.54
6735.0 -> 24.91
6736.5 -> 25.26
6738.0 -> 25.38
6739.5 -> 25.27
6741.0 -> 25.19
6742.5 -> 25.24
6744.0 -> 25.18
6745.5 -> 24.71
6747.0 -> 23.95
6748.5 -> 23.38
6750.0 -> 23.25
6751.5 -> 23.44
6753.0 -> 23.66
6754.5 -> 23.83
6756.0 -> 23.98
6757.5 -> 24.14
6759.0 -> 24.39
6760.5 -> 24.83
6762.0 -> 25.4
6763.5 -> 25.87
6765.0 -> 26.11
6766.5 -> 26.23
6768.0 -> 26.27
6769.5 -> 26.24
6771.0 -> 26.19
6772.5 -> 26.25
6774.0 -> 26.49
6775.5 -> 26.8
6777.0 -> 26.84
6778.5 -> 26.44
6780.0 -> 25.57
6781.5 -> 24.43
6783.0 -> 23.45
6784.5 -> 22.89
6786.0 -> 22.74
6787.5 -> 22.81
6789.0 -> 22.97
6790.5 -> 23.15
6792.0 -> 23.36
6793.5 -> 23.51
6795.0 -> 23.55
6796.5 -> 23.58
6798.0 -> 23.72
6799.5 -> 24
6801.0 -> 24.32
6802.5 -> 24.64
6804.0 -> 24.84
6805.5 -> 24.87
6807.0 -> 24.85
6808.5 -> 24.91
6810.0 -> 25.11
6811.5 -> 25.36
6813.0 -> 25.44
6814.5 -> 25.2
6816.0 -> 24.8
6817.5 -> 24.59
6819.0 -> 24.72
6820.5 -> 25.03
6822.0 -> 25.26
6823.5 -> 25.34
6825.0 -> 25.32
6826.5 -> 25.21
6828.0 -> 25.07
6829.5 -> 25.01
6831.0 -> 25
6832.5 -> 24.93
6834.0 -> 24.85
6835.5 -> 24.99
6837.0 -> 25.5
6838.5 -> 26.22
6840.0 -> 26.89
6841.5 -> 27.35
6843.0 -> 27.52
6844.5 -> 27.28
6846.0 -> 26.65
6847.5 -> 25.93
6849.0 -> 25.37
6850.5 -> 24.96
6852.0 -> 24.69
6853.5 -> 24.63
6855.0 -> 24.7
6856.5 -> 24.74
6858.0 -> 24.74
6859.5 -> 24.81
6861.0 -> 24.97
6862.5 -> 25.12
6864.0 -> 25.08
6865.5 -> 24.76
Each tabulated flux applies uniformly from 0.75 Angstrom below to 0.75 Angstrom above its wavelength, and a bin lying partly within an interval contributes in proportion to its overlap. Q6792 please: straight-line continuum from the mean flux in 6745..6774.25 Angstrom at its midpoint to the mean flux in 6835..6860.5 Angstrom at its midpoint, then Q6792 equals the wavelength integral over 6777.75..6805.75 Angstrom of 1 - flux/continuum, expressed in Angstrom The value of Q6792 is 1.4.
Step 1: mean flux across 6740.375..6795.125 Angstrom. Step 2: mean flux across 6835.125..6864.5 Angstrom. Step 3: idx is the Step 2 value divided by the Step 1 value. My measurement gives 1.04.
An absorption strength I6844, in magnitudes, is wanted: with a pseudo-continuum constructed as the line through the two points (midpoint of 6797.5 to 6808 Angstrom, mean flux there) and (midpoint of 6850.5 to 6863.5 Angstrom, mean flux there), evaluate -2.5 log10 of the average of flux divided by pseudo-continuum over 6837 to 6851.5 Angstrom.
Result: -0.070 mag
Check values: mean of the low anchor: 24.5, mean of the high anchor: 24.8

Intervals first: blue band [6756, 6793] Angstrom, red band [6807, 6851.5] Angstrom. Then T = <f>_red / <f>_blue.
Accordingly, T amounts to 1.02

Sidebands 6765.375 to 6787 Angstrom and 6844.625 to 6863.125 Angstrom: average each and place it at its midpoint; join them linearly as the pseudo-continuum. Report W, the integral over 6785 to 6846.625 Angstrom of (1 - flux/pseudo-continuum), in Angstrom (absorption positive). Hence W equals 1.08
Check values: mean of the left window 25.5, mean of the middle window 24.9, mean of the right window 25.2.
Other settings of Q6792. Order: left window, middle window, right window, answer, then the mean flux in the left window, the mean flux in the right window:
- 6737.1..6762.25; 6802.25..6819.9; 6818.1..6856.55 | 0.2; 24.4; 25.5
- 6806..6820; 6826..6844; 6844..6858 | -0.4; 25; 25.4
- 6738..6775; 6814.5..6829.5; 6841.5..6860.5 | 0.2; 25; 25.6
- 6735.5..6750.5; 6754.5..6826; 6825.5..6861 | 0.8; 24.7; 25.5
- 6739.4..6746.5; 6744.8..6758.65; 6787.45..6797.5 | 0.5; 25.1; 23.3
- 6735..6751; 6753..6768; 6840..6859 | -0.1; 24.7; 25.7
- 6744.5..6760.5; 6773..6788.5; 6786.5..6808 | -0.6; 23.9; 23.9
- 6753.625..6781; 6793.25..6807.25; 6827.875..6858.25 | 0.8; 25.6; 25.6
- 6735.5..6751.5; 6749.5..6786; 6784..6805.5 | -1.4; 24.6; 23.6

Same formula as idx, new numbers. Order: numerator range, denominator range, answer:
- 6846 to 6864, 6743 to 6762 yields 1.04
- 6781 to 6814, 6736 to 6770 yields 0.97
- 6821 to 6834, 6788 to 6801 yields 1.07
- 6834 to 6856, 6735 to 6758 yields 1.06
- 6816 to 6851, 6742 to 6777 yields 1.02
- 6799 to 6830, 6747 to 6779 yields 0.99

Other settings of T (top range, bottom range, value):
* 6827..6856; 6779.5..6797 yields 1.09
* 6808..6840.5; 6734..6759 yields 1.03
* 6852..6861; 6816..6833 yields 0.99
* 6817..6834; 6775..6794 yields 1.03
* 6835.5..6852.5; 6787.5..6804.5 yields 1.10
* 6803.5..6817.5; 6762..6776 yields 0.95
